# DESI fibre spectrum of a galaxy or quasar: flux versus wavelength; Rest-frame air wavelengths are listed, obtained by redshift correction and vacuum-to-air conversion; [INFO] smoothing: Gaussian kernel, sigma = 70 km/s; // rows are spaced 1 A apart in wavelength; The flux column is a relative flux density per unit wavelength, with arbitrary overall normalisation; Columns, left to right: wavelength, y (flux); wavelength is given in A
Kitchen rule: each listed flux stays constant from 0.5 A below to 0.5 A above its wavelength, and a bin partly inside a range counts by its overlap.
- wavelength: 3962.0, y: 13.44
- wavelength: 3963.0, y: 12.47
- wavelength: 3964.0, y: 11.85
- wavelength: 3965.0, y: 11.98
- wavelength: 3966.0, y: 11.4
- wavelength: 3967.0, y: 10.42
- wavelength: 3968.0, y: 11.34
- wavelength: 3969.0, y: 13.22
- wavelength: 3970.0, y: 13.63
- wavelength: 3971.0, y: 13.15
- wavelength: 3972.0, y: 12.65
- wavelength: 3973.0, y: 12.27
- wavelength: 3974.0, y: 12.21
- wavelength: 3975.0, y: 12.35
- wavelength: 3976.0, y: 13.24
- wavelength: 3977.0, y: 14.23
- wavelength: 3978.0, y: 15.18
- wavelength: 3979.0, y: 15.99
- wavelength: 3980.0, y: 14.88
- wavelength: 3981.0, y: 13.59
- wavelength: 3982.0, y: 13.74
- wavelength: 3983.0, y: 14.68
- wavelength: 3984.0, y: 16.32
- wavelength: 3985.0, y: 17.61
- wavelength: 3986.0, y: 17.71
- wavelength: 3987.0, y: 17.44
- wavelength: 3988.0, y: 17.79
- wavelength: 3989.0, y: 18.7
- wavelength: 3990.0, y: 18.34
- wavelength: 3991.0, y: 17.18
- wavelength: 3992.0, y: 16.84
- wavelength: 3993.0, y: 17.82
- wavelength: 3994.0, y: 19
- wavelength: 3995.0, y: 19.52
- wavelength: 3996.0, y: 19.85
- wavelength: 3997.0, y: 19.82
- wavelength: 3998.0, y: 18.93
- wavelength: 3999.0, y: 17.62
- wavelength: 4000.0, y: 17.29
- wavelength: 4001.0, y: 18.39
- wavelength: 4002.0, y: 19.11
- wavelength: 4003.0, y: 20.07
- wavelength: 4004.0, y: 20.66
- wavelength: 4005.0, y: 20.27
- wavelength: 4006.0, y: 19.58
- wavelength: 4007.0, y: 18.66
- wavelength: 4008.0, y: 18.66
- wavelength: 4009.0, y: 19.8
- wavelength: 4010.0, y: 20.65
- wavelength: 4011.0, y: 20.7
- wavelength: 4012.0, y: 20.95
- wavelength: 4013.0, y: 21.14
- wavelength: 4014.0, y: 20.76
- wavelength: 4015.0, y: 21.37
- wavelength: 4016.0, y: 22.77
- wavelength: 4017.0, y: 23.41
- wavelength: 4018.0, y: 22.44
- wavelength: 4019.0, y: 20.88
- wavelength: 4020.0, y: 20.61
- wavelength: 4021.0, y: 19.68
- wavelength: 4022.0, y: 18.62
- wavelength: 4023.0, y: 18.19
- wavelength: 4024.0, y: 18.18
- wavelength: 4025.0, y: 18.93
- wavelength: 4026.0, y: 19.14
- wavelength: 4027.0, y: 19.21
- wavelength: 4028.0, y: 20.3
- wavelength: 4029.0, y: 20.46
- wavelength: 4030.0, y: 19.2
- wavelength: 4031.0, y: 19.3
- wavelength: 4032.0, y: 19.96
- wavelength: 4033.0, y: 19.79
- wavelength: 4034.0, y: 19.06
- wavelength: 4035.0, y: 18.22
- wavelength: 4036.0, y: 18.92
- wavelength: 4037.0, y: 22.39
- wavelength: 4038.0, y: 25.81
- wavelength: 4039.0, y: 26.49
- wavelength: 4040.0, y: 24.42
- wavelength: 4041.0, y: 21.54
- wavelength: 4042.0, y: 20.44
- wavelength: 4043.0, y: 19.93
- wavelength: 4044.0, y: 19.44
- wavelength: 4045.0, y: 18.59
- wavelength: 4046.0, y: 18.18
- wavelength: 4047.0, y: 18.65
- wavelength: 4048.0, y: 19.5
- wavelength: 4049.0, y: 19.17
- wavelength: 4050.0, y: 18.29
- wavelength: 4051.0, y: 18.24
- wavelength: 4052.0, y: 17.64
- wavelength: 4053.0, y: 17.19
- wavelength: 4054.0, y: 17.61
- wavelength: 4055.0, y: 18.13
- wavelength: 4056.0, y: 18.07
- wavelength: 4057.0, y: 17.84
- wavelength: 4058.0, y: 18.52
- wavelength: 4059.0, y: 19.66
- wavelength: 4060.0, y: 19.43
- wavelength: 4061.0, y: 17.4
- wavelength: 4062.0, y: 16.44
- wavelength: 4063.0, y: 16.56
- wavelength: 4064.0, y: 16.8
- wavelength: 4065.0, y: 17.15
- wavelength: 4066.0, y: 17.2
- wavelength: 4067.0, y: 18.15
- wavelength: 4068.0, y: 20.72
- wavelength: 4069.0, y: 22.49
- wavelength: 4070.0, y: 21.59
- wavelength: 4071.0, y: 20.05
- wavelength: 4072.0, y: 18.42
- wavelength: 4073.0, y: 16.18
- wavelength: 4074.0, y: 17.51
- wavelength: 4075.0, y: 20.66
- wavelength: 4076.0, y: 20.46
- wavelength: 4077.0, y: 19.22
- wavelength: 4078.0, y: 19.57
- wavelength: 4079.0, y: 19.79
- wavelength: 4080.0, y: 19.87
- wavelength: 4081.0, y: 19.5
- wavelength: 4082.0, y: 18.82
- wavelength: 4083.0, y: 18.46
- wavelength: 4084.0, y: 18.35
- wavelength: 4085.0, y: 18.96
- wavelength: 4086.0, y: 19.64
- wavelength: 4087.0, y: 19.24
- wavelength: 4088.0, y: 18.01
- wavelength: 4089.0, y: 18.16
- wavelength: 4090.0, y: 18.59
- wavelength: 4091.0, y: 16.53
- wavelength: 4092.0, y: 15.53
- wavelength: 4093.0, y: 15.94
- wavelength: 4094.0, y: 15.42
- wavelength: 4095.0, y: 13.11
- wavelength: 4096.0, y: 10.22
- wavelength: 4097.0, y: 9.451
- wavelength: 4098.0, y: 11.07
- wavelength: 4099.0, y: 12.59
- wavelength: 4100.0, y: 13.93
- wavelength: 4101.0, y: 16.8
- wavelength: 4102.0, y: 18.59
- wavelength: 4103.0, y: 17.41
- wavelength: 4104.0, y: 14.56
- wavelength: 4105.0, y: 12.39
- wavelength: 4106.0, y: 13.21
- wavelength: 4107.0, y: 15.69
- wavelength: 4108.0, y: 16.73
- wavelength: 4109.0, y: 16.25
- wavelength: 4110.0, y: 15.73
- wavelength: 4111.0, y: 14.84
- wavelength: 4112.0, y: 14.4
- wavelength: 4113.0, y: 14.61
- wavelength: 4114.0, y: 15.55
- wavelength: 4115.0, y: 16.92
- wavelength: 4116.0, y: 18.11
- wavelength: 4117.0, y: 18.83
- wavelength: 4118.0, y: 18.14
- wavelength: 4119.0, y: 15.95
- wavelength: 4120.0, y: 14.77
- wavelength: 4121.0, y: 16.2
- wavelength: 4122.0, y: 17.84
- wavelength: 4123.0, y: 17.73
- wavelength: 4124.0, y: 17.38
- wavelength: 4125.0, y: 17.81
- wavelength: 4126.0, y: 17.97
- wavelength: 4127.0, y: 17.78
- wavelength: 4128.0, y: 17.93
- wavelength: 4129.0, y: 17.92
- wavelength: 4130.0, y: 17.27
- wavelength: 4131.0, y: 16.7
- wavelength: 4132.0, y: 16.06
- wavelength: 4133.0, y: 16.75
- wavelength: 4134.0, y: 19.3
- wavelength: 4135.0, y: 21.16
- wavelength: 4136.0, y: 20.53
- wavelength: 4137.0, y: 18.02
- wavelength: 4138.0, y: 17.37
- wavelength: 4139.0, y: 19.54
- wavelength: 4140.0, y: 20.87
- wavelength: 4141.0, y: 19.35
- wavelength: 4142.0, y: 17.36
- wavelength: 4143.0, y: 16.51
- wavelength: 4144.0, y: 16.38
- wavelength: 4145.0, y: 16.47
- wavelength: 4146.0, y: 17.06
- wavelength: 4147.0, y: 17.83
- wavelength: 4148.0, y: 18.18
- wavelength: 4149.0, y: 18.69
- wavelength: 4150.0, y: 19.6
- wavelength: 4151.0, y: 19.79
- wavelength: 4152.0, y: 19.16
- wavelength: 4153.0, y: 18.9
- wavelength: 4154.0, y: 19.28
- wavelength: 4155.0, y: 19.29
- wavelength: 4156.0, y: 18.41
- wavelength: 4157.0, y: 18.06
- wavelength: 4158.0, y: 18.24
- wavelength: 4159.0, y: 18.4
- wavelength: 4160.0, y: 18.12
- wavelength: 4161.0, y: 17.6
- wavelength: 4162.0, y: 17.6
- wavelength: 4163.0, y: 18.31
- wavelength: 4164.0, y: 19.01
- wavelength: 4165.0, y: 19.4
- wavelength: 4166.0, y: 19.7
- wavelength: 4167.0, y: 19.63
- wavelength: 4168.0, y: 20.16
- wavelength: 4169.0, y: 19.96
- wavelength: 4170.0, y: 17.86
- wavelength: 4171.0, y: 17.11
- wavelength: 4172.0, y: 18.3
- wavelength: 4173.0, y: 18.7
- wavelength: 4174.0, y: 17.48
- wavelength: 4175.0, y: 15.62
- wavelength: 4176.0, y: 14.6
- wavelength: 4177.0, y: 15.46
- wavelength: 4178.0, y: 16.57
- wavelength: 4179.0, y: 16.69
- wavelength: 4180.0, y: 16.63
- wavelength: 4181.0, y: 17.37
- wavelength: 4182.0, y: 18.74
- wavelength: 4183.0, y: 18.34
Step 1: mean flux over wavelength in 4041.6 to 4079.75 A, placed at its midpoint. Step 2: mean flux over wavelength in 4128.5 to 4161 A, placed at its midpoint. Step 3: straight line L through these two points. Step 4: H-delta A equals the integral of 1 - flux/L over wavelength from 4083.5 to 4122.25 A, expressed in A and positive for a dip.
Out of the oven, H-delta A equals 5.6 A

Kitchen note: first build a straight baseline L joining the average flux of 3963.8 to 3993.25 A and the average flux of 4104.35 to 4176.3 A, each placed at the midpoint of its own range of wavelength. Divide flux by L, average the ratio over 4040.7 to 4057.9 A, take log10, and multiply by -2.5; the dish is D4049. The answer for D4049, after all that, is -0.17 mag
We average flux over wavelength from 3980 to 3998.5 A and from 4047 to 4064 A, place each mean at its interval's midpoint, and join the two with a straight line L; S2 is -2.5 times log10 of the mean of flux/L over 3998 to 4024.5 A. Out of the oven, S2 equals -0.14 mag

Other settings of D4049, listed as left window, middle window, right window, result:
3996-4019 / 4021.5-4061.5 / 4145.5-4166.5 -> 0.02 mag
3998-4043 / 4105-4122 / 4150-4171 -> 0.21 mag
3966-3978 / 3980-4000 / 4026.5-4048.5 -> -0.18 mag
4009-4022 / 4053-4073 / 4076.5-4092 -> 0.06 mag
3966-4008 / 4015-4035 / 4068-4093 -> -0.15 mag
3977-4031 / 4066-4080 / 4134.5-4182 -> -0.06 mag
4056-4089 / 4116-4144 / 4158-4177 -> 0.03 mag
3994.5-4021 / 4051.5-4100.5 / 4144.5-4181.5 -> 0.10 mag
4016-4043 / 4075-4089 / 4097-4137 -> -0.07 mag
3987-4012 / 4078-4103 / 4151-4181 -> 0.12 mag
